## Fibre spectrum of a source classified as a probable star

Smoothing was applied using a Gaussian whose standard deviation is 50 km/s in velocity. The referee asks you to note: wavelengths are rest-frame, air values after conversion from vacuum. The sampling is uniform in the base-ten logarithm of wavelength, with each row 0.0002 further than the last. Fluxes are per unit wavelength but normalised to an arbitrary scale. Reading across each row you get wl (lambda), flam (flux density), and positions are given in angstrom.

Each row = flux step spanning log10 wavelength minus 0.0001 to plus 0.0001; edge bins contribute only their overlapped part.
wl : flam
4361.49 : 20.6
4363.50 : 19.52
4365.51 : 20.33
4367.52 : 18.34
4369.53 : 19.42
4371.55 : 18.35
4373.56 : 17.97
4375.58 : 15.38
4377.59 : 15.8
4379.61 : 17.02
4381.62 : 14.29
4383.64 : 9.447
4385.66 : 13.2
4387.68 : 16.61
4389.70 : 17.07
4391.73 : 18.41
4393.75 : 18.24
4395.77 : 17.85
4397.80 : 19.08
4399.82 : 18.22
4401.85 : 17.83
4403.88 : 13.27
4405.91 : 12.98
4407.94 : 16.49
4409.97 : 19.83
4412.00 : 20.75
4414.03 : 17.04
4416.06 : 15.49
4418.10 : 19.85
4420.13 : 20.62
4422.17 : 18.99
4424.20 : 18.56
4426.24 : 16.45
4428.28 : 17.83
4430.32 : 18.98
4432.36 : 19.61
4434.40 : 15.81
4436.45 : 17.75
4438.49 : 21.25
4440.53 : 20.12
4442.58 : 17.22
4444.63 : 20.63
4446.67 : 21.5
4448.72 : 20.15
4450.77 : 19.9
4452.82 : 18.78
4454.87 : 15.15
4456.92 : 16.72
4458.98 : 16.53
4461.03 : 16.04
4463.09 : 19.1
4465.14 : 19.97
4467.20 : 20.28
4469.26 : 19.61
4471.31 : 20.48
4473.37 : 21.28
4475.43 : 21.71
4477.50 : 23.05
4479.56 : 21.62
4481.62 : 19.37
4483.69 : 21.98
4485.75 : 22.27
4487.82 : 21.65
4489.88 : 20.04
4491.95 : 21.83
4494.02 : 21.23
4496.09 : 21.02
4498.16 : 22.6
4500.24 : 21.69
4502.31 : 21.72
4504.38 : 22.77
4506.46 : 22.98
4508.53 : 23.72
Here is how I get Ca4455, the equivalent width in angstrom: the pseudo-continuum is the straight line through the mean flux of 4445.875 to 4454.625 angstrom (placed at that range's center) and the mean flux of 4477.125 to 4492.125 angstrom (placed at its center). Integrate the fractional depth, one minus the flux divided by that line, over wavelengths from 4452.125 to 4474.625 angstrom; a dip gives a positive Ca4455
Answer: 1.9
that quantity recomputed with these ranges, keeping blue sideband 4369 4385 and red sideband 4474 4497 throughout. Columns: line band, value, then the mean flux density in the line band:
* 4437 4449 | -0.52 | 20.1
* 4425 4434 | 0.23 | 18.1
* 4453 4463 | 1.69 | 16.6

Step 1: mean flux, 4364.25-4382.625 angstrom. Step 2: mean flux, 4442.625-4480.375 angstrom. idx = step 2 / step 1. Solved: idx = 1.1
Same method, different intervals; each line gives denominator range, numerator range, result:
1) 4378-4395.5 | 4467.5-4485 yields 1.35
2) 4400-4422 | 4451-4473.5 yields 1.06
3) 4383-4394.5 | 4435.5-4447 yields 1.26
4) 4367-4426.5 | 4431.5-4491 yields 1.15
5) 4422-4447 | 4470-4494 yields 1.14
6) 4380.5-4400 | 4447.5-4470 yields 1.14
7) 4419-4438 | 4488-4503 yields 1.17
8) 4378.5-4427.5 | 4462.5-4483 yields 1.22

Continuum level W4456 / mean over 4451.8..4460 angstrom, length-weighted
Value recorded 16.8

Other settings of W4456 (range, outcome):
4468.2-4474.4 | 20.5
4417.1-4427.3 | 18.9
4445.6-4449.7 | 20.9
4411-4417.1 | 17.8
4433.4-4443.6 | 18.4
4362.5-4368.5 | 19.4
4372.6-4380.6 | 16.5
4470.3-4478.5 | 21.6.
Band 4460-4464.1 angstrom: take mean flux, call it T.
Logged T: 17.6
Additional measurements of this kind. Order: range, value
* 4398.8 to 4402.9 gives 18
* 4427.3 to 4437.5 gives 18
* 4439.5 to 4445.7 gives 19.4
